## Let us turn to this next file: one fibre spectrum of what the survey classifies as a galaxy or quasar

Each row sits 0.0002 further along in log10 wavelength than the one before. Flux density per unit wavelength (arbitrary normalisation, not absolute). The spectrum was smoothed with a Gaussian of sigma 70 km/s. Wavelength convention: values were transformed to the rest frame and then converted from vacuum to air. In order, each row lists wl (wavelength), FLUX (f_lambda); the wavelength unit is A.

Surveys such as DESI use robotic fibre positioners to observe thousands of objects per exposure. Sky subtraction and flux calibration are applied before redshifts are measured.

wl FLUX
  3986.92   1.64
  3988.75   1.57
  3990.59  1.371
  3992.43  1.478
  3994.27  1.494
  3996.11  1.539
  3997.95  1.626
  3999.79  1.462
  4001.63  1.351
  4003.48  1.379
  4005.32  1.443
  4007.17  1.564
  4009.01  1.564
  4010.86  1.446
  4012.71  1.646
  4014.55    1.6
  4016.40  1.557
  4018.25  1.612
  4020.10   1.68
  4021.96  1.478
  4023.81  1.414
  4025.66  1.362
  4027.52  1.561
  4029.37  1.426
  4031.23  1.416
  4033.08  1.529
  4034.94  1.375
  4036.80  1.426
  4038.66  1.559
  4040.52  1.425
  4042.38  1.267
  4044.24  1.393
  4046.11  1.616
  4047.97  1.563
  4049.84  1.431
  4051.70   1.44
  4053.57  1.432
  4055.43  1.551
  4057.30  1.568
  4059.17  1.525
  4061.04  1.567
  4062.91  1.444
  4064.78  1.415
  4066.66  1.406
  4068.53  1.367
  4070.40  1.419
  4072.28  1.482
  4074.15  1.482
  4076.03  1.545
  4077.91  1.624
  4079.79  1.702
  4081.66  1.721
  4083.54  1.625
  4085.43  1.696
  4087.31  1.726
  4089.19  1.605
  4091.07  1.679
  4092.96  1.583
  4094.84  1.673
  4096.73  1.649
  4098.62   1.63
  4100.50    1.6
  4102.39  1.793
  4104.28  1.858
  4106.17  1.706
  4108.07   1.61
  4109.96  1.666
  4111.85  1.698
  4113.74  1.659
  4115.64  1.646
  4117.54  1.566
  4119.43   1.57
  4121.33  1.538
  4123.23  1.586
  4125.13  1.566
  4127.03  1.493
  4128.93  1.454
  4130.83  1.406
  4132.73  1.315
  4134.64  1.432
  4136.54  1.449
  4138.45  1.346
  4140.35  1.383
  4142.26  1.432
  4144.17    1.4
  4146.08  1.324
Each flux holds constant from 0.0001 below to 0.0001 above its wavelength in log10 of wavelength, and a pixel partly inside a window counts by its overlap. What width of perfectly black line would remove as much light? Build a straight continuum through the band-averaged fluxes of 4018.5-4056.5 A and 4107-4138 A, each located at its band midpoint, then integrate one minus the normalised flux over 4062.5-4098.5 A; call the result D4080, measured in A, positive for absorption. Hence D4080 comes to -1.7 A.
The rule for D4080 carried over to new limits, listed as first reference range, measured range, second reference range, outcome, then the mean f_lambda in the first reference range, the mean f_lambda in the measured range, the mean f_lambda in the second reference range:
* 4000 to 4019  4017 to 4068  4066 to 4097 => 2.3 A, 1.51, 1.48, 1.59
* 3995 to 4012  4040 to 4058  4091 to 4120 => 1.1 A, 1.49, 1.47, 1.66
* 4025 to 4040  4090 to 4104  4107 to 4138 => -1.4 A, 1.46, 1.67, 1.54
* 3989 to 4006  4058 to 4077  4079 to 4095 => 1.8 A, 1.46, 1.47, 1.67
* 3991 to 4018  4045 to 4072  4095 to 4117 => 2.0 A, 1.51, 1.48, 1.68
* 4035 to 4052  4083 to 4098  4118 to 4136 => -1.9 A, 1.45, 1.65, 1.49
